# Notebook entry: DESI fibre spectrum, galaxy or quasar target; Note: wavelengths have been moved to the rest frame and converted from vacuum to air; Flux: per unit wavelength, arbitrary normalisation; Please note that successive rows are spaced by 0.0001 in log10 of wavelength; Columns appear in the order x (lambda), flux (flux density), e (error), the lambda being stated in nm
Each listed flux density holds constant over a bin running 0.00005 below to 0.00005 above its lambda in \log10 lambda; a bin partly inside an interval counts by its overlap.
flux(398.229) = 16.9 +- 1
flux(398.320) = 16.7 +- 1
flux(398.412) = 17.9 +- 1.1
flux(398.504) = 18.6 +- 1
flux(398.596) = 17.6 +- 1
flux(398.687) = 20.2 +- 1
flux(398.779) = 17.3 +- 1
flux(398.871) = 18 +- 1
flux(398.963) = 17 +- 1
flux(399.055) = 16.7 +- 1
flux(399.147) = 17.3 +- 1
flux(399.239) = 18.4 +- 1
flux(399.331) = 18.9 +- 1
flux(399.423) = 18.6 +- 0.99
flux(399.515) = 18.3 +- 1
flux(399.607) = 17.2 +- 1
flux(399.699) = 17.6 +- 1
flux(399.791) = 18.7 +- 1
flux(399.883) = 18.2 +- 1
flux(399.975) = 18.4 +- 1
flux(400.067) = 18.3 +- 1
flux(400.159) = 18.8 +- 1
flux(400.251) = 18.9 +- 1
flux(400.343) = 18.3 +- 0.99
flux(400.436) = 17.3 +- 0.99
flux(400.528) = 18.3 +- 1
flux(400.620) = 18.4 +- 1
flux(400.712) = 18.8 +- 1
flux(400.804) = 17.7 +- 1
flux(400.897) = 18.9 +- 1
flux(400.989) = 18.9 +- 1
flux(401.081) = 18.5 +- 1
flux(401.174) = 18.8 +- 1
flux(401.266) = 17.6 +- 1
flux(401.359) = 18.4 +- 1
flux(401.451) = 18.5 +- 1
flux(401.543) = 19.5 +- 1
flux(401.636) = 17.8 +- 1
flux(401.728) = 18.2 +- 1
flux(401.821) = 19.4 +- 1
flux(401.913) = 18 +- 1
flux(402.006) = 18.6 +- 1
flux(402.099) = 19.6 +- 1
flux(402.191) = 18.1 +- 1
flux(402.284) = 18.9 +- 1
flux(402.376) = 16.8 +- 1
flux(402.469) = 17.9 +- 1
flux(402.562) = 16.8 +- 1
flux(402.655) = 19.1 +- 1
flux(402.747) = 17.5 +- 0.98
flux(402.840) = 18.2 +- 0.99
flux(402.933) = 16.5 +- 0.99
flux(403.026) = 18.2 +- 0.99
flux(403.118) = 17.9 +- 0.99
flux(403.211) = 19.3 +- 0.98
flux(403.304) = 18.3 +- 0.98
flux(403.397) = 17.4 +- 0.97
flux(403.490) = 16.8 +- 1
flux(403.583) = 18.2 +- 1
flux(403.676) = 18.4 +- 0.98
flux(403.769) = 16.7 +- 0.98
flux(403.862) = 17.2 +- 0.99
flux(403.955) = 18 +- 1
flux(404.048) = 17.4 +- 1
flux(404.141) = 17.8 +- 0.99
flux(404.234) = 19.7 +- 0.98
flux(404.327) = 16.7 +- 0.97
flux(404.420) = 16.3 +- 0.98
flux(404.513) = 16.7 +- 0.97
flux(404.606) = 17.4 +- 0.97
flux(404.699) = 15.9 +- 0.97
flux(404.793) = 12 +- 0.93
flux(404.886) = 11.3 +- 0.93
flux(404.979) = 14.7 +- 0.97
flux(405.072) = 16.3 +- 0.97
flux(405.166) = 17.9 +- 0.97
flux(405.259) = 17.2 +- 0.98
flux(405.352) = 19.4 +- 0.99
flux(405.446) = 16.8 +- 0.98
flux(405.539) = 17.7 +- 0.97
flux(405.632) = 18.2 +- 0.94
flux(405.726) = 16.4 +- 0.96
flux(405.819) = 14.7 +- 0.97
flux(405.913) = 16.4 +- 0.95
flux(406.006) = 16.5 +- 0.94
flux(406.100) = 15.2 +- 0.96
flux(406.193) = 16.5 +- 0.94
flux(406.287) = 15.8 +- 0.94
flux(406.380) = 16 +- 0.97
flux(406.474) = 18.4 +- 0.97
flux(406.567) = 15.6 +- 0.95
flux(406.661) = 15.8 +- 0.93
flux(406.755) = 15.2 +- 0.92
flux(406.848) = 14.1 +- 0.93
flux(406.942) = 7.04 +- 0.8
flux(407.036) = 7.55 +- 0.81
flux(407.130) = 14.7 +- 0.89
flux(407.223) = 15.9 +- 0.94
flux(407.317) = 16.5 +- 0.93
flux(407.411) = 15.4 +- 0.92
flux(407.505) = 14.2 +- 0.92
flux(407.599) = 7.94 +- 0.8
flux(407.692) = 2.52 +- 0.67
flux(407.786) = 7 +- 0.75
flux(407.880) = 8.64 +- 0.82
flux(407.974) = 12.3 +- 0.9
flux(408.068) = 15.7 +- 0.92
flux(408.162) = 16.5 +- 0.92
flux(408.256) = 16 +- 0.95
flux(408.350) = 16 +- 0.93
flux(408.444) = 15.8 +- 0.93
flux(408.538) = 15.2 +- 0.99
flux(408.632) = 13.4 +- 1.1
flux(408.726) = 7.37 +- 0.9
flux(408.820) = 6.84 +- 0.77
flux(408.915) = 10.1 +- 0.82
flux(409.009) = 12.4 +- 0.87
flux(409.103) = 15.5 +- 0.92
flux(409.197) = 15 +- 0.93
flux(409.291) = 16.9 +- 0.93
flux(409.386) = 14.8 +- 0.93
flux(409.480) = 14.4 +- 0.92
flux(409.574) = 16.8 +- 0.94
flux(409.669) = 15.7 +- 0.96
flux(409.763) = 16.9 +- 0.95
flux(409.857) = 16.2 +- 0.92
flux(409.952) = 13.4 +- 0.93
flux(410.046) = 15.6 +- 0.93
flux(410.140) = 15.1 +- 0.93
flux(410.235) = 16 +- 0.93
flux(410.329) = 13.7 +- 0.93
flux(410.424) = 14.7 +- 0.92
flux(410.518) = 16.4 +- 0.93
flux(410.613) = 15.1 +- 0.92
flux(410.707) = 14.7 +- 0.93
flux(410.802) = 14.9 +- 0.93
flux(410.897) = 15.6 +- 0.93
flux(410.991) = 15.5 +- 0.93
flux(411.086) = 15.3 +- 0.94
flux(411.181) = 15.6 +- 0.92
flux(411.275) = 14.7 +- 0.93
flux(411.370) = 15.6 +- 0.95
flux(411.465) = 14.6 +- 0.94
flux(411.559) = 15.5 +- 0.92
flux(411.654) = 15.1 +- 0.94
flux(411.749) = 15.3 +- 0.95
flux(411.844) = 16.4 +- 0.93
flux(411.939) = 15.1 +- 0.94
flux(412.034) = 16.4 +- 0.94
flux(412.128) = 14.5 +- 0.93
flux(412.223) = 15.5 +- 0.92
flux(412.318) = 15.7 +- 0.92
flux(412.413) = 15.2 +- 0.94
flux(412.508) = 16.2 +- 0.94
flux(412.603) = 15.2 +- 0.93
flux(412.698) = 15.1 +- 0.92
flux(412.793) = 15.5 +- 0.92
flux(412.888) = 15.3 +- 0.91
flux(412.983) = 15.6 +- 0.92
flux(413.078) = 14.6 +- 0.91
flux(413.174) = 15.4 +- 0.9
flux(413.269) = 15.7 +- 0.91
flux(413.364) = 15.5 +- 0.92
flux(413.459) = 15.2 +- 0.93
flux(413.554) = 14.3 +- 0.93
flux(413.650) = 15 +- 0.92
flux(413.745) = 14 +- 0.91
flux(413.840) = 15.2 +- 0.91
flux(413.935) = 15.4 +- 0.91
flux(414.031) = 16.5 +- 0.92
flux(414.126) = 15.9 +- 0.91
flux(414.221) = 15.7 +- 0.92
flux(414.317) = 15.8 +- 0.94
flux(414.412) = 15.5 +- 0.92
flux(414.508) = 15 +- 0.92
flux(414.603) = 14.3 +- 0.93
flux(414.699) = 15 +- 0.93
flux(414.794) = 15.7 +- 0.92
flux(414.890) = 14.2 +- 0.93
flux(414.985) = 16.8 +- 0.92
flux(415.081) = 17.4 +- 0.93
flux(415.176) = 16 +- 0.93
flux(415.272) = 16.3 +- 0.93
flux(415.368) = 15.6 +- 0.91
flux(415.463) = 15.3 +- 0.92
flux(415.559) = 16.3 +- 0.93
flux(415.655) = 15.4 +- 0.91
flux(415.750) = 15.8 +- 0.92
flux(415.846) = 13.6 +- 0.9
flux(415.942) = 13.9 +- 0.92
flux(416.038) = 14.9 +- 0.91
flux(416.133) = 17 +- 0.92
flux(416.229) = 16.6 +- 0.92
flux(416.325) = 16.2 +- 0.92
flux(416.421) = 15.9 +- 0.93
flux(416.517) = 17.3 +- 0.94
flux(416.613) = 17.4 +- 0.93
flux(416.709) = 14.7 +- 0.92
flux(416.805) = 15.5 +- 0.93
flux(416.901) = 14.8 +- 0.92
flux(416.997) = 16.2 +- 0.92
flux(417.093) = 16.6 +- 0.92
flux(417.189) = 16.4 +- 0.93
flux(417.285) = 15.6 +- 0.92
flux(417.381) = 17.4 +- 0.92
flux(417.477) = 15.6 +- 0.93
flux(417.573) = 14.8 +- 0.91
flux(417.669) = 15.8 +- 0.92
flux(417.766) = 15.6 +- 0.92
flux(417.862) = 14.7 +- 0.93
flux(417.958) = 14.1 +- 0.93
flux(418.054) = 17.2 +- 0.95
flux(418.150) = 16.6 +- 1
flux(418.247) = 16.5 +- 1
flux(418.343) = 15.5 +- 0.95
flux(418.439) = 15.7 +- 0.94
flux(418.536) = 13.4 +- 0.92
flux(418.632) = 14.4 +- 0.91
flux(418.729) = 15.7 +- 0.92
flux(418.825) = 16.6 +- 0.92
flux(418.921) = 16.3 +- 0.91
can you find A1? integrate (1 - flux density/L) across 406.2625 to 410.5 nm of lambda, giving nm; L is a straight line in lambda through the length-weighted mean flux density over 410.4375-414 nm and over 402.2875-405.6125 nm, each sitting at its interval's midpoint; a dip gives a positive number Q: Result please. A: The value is 0.64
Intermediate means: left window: 17.2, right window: 15.3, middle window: 13.7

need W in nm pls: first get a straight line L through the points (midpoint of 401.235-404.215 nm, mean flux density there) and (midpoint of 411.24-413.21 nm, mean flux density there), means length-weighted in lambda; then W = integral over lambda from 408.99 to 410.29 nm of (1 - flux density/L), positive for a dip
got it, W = 0.06 nm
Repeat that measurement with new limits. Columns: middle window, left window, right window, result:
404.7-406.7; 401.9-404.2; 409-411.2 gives 0.09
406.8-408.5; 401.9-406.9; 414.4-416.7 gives 0.43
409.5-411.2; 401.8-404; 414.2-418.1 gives 0.13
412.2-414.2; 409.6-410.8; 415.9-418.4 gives 0.03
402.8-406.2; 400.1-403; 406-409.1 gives -0.26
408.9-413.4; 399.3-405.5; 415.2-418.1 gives 0.35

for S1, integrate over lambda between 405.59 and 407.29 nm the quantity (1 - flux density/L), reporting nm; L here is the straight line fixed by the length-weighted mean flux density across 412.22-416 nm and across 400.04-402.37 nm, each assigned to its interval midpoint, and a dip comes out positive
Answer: 0.22 nm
